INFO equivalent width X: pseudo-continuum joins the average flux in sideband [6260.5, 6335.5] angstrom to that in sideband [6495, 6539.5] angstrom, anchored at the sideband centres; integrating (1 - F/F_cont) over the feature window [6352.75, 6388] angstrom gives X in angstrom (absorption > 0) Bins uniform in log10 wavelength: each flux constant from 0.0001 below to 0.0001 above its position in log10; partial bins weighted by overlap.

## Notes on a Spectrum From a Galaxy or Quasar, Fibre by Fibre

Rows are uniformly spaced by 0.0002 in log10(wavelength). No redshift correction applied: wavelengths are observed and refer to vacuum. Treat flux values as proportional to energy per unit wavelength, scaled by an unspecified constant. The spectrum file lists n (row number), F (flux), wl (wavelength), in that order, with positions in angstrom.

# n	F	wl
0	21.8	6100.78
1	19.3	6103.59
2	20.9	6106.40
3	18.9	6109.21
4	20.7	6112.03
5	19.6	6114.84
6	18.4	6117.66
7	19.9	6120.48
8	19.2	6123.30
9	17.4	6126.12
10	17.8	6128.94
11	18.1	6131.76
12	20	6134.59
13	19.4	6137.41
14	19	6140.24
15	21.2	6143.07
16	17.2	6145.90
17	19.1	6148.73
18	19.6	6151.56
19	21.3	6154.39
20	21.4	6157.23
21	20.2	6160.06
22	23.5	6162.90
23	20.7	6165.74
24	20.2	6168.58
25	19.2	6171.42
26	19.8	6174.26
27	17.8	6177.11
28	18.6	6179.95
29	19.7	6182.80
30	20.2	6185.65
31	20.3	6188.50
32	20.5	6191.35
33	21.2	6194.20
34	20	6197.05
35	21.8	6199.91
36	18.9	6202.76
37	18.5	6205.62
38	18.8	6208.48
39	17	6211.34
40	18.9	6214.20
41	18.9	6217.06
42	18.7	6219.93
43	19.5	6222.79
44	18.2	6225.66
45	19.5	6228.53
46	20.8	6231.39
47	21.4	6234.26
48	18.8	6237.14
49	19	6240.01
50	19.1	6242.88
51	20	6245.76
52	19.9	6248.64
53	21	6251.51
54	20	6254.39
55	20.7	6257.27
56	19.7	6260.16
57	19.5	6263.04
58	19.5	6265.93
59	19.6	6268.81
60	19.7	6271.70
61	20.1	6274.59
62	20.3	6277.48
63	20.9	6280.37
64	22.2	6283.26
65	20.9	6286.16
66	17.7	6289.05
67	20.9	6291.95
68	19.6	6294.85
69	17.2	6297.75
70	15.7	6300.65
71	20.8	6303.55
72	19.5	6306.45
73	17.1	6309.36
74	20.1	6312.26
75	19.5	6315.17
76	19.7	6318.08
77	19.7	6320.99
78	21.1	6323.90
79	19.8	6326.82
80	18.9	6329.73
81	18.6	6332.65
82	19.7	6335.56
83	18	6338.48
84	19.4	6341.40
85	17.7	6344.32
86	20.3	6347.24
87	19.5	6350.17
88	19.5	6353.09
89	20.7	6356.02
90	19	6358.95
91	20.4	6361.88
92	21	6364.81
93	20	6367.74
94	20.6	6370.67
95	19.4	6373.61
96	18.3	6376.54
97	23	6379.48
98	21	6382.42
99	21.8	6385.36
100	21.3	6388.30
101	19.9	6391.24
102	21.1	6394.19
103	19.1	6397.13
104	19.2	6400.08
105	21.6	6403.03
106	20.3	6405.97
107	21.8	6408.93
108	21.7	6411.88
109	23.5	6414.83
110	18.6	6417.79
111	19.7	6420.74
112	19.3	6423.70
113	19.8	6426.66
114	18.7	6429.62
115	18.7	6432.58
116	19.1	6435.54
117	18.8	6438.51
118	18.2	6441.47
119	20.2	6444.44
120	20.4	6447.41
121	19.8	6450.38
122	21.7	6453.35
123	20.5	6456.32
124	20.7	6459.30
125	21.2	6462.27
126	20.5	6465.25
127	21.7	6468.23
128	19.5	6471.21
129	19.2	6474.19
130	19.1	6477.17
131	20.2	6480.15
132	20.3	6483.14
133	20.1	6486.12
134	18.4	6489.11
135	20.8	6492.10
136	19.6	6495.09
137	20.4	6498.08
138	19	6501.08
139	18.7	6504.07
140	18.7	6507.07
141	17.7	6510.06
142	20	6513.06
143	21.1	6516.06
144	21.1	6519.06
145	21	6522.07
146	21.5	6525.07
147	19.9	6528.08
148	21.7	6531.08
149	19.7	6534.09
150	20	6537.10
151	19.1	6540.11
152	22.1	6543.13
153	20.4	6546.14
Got -1.34 angstrom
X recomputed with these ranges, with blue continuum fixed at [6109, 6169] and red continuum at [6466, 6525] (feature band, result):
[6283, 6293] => -0.22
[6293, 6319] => 1.26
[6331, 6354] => 0.83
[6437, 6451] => 0.27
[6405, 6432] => -0.67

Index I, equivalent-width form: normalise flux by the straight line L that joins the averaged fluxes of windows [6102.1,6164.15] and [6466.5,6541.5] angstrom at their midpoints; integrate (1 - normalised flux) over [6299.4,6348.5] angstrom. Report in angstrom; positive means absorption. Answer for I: 1.6 angstrom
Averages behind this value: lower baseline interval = 19.6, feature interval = 19.2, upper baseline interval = 19.9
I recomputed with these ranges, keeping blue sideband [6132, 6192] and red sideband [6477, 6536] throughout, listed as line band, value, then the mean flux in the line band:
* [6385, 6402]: -0.33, 20.3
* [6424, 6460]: 0.50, 19.7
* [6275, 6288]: -0.63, 20.9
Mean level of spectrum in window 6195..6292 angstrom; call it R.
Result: 19.7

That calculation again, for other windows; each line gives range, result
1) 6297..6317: 18.6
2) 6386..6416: 21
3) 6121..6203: 19.8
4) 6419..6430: 19.4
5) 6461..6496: 20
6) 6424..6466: 19.9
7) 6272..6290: 20.4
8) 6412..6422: 20.8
